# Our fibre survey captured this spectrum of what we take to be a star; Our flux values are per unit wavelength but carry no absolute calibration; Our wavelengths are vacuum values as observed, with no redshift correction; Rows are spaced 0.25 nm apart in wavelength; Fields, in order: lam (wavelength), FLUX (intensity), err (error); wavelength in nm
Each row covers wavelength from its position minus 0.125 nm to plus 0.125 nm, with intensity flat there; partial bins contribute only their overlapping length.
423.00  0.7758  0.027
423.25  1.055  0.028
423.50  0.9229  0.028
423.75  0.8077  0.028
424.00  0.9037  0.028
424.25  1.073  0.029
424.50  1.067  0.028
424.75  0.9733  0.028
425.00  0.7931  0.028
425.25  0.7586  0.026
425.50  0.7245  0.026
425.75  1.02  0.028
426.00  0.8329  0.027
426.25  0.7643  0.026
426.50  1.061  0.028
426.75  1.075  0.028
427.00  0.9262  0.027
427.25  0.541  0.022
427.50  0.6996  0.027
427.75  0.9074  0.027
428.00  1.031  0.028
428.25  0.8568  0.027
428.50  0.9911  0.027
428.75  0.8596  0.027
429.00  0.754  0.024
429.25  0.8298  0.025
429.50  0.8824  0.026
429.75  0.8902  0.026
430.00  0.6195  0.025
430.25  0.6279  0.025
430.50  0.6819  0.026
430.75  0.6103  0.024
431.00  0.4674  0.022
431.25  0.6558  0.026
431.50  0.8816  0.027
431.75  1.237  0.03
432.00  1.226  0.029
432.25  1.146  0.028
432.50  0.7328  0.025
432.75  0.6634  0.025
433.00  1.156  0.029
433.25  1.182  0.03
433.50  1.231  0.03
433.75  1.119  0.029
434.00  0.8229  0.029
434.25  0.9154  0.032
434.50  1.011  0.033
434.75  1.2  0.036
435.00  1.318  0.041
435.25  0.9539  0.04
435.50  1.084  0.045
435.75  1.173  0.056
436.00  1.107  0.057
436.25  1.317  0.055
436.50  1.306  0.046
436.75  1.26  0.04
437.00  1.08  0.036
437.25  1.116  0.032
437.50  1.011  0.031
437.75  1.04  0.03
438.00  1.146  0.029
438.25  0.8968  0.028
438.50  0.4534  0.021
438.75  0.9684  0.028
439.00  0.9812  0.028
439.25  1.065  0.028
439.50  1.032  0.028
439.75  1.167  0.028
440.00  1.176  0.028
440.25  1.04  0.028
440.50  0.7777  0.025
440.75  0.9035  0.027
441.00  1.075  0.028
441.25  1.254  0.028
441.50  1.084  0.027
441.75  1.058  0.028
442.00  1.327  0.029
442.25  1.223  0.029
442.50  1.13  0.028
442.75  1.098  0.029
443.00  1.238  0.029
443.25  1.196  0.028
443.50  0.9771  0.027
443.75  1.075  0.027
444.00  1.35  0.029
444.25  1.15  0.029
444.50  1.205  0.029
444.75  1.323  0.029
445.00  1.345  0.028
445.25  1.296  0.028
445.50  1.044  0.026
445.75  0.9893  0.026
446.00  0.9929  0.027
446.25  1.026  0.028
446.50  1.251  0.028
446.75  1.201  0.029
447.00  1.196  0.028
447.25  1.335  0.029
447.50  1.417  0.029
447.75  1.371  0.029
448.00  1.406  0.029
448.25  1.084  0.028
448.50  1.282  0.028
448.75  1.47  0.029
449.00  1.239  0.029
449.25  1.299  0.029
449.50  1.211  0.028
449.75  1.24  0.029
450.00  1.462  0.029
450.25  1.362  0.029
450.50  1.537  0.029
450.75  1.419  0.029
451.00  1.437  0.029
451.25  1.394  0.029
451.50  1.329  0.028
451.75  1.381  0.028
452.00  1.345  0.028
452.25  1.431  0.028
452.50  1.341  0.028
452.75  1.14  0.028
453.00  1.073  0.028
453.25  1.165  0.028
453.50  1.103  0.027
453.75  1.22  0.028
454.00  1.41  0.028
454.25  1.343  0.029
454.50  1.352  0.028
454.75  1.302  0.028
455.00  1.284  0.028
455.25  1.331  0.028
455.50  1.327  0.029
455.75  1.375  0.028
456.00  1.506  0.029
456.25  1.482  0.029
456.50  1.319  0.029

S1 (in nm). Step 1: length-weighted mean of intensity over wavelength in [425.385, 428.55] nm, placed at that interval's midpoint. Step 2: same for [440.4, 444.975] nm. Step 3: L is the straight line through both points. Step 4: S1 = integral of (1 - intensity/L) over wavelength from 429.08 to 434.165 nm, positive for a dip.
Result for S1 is 0.40 nm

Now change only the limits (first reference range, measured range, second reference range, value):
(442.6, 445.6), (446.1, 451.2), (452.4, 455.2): -0.39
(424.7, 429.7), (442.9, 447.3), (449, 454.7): 0.06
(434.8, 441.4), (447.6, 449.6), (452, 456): -0.14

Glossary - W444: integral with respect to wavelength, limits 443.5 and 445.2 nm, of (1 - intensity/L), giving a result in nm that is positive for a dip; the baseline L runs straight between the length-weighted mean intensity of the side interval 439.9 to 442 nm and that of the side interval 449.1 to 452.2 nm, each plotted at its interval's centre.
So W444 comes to -0.08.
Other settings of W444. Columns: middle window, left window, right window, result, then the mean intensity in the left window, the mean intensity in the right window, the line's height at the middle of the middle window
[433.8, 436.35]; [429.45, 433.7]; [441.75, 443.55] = -0.30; 0.88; 1.17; 0.972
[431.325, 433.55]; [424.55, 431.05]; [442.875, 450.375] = -0.27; 0.821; 1.23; 0.923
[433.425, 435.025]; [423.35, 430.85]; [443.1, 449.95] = -0.13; 0.851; 1.22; 0.988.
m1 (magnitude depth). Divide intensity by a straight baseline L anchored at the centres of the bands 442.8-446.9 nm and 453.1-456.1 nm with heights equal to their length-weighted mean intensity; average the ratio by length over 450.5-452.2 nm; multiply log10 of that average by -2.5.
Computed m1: -0.113 mag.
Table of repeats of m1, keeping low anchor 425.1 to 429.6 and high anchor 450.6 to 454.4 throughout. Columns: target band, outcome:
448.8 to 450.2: -0.04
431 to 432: 0.04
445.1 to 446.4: 0.10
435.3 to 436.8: -0.17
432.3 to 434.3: -0.02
